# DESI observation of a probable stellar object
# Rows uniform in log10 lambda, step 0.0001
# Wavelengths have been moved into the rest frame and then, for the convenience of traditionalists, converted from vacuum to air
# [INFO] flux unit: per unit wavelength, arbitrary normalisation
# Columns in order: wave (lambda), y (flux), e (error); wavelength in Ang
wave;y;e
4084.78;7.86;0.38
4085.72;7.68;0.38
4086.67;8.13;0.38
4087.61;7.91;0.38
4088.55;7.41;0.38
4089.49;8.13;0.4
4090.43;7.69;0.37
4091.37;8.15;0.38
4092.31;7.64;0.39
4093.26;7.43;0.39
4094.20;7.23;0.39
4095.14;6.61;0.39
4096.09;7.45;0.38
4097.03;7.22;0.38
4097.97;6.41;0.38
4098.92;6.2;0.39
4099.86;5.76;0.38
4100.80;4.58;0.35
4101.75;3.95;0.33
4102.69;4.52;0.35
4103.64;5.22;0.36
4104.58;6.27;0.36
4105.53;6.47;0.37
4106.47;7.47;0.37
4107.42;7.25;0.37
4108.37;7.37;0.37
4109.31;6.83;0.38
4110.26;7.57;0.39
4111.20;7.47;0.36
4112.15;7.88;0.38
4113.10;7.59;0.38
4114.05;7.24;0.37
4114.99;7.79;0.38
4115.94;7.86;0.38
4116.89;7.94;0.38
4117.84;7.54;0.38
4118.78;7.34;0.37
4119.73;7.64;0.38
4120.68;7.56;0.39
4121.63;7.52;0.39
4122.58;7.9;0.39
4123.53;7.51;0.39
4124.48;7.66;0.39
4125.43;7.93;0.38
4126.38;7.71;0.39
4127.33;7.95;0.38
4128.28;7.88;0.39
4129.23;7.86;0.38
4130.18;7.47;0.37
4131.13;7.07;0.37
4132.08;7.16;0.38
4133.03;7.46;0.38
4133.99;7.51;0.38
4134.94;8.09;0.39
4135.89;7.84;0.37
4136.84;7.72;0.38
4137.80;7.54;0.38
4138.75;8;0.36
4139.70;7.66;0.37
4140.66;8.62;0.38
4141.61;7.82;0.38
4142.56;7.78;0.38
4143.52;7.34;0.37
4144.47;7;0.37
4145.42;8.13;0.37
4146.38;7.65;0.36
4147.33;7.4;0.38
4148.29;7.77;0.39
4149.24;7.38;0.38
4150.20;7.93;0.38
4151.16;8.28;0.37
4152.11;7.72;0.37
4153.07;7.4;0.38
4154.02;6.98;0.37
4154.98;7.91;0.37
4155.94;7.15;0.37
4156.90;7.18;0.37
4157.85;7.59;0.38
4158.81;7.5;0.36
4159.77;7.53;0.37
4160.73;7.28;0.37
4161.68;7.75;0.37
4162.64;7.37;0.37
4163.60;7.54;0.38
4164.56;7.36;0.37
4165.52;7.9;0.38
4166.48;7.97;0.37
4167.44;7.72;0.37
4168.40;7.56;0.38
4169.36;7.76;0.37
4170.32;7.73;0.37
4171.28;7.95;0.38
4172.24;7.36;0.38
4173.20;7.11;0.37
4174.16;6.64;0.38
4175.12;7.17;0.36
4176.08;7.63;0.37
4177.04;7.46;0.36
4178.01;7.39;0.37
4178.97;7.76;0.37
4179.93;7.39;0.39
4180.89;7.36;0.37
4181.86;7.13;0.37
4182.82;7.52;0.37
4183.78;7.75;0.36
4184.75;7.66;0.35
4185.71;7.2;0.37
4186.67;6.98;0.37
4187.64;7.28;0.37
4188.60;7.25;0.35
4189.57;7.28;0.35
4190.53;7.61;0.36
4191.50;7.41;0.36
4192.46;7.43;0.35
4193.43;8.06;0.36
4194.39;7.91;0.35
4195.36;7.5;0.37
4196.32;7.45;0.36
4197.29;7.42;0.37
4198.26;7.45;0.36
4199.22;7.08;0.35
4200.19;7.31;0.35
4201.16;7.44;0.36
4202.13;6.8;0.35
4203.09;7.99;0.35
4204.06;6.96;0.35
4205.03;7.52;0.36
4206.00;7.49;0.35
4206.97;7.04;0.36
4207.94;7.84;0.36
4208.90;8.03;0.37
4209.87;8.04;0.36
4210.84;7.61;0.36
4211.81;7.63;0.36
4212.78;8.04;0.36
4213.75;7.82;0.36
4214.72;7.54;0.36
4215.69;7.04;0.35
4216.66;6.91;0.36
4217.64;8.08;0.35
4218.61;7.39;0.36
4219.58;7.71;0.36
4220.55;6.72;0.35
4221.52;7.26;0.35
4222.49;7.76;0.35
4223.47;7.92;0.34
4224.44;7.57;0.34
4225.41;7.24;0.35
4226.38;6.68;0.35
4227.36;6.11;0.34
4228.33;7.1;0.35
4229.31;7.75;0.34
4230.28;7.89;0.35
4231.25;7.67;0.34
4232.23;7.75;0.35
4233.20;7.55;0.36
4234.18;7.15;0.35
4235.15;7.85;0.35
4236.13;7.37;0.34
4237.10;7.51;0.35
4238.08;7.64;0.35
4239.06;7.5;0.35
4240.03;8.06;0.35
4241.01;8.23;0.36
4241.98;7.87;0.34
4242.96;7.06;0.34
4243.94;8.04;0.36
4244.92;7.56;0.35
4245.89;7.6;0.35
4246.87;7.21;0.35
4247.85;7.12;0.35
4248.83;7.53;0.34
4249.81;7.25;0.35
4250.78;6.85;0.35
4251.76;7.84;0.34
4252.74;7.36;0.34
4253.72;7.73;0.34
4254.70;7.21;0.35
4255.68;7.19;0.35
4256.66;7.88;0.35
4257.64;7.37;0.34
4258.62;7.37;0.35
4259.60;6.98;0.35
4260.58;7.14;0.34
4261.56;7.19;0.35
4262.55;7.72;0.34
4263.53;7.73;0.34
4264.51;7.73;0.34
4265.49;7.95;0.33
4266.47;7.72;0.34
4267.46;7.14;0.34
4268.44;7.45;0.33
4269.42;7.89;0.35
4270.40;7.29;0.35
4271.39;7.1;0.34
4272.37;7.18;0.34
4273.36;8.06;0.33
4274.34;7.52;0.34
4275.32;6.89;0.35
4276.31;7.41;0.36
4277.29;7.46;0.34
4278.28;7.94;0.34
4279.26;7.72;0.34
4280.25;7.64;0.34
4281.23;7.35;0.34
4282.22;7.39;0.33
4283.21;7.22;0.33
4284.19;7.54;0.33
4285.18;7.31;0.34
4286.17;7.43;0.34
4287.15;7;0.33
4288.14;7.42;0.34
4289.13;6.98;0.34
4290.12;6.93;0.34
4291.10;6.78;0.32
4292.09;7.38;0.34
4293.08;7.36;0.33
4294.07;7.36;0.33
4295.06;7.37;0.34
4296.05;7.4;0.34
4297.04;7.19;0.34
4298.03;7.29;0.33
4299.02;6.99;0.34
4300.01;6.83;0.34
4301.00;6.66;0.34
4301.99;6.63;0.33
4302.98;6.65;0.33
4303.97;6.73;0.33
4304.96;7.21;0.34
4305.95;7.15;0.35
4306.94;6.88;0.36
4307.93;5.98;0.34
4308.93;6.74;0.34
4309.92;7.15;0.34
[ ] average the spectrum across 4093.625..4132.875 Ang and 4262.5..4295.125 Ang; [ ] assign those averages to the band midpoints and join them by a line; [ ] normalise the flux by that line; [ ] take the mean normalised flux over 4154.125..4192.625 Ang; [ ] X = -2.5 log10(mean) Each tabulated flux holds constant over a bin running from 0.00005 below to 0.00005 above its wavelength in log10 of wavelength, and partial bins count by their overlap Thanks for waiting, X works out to -0.04 mag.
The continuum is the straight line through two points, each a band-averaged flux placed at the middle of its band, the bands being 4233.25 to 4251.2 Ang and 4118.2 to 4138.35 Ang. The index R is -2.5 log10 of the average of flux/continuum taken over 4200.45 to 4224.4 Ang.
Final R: 0.005 mag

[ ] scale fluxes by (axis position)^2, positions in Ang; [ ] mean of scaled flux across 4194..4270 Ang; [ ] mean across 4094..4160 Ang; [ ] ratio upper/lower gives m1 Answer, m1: 1.1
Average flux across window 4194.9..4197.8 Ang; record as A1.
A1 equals 7.45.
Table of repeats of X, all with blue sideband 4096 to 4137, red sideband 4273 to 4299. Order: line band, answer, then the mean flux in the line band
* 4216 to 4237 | -0.02 mag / 7.4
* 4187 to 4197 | -0.04 mag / 7.51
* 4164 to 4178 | -0.04 mag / 7.52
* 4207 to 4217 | -0.06 mag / 7.64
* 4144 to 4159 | -0.05 mag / 7.56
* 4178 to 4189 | -0.02 mag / 7.39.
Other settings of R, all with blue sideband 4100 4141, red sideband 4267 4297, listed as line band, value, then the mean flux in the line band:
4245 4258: -0.01 mag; 7.4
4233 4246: -0.04 mag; 7.65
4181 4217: -0.02 mag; 7.47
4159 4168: -0.04 mag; 7.6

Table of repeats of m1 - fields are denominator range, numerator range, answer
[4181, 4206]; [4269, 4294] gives 1.04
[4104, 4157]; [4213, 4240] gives 1.03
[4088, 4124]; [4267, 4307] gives 1.12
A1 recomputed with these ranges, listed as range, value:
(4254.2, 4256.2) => 7.21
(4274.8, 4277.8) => 7.26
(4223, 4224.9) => 7.76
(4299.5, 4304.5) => 6.71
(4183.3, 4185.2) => 7.69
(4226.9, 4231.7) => 7.32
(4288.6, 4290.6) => 6.95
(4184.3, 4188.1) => 7.28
